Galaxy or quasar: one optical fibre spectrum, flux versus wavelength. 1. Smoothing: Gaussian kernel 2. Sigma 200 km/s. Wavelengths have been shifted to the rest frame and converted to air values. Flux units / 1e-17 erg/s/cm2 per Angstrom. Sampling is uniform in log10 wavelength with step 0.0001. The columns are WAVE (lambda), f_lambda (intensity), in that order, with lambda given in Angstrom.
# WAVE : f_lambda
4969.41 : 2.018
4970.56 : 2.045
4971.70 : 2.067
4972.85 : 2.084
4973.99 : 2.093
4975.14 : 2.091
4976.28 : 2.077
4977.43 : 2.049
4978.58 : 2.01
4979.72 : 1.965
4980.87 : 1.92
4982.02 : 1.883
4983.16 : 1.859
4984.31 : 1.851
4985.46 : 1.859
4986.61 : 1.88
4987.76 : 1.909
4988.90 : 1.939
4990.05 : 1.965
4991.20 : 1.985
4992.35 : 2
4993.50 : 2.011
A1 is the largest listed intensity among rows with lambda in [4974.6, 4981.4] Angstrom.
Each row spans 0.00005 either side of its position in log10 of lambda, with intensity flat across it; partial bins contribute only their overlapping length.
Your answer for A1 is 2.091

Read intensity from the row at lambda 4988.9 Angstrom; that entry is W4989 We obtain 1.939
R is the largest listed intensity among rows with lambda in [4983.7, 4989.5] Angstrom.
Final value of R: 1.939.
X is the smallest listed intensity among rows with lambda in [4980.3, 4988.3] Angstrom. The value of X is 1.851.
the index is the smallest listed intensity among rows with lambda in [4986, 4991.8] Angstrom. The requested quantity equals 1.88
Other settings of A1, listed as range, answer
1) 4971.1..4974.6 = 2.093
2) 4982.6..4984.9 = 1.859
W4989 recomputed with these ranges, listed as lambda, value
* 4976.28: 2.077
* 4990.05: 1.965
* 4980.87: 1.92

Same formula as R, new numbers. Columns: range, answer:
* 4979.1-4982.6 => 1.965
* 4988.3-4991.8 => 1.985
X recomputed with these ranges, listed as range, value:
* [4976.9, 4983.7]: 1.859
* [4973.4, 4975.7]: 2.091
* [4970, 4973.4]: 2.045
